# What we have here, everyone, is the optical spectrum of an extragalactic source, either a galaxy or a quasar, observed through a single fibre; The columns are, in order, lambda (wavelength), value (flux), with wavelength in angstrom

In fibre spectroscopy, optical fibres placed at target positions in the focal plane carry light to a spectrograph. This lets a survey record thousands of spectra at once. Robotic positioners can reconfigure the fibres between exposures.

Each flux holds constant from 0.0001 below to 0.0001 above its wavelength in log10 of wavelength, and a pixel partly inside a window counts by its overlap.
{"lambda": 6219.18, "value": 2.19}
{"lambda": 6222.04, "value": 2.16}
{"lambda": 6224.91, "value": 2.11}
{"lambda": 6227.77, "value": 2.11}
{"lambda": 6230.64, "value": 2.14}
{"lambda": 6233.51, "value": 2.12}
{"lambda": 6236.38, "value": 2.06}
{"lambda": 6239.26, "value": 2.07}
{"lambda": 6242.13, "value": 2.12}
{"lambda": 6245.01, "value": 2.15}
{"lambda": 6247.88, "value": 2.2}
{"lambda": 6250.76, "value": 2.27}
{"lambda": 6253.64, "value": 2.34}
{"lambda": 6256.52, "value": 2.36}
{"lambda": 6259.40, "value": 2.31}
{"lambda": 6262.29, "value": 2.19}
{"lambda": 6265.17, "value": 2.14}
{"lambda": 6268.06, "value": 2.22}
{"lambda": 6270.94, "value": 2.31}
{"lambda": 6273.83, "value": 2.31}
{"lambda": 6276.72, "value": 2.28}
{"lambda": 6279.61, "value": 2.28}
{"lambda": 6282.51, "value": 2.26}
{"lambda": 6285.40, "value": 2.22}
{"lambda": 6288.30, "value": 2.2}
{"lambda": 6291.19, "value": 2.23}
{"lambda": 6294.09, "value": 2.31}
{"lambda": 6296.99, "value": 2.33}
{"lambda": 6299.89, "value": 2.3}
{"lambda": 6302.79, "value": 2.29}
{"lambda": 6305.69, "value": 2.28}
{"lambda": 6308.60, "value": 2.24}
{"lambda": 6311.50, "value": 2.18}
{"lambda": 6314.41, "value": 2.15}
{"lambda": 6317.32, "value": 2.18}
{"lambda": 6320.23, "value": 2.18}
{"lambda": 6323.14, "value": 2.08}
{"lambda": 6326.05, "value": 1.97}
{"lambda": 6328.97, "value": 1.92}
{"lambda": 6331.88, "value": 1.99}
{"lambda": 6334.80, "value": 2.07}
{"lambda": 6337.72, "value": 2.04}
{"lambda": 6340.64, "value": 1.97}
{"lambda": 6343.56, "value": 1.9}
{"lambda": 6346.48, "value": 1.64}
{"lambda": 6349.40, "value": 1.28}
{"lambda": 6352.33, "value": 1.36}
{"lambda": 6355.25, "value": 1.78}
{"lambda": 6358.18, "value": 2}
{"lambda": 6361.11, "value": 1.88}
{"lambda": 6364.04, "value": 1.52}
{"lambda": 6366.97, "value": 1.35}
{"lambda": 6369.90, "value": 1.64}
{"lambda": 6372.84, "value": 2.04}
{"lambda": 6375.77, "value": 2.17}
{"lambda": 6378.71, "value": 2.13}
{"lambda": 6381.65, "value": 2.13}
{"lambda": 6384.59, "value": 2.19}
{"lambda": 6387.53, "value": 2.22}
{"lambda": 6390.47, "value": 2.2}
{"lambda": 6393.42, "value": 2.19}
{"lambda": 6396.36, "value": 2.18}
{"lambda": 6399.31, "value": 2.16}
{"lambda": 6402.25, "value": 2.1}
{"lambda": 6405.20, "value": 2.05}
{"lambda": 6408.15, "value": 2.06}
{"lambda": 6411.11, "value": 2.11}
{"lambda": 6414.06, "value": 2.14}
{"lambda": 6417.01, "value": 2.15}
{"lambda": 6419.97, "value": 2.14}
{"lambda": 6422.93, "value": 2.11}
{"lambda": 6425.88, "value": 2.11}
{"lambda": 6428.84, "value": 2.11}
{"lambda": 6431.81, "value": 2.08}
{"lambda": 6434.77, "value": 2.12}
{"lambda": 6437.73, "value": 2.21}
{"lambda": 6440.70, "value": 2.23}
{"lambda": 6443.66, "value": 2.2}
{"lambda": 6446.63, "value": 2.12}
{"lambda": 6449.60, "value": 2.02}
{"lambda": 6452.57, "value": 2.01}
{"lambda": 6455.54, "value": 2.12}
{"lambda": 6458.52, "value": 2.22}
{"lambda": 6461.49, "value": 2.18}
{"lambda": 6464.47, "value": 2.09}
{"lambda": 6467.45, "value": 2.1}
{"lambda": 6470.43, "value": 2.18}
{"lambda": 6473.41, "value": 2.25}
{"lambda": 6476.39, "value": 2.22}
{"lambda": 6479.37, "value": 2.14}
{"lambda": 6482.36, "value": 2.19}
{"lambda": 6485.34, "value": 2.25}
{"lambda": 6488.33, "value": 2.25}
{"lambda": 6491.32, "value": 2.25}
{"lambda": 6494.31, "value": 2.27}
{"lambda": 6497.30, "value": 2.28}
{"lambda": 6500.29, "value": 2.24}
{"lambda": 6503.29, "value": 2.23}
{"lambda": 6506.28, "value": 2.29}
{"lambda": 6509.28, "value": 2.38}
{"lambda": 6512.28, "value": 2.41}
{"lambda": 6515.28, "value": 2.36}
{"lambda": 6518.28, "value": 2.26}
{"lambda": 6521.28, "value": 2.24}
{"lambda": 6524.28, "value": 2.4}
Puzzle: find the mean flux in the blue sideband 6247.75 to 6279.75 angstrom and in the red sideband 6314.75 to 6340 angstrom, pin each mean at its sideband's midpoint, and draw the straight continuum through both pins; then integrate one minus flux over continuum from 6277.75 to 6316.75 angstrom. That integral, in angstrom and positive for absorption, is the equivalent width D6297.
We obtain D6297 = -1.7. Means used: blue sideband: 2.27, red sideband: 2.05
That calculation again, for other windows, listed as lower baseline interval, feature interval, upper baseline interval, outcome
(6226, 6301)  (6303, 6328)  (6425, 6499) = 0.6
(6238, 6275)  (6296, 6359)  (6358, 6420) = 3.7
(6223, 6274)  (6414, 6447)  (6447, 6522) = 1.0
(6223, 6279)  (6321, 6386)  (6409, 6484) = 9.0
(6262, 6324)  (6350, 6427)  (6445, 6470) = 5.9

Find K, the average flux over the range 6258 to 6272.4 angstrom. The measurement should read 2.23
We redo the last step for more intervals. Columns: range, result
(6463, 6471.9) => 2.12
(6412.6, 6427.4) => 2.13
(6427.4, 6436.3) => 2.1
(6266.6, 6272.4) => 2.27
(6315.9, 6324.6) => 2.15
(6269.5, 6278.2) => 2.3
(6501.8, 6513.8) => 2.33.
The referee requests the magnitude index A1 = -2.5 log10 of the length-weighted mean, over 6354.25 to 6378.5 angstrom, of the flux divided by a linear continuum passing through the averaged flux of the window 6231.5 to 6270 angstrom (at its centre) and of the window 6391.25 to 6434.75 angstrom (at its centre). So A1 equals 0.18 mag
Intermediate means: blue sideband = 2.2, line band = 1.81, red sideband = 2.12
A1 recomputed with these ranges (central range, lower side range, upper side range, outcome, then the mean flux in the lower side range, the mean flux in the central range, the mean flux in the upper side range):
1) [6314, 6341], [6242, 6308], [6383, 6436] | 0.080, 2.26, 2.05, 2.13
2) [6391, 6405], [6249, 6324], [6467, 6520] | 0.050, 2.25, 2.15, 2.26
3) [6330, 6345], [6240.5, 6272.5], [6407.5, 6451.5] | 0.101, 2.24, 1.99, 2.13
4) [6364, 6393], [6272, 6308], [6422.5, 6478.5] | 0.110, 2.27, 1.99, 2.14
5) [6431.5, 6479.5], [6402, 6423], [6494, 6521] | 0.023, 2.11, 2.15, 2.3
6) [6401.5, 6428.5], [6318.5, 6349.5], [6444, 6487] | -0.019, 1.94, 2.11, 2.15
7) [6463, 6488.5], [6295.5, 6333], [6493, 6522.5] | 0.045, 2.16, 2.18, 2.3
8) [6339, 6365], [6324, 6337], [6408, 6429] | 0.184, 1.99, 1.71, 2.12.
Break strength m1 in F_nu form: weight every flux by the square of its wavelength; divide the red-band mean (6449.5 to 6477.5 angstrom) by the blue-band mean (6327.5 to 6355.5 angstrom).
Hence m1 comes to 1.24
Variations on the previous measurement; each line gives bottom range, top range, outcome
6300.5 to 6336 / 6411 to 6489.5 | 1.05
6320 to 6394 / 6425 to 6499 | 1.17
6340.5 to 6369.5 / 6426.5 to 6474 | 1.33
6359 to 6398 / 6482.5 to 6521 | 1.19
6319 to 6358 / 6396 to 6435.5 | 1.16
